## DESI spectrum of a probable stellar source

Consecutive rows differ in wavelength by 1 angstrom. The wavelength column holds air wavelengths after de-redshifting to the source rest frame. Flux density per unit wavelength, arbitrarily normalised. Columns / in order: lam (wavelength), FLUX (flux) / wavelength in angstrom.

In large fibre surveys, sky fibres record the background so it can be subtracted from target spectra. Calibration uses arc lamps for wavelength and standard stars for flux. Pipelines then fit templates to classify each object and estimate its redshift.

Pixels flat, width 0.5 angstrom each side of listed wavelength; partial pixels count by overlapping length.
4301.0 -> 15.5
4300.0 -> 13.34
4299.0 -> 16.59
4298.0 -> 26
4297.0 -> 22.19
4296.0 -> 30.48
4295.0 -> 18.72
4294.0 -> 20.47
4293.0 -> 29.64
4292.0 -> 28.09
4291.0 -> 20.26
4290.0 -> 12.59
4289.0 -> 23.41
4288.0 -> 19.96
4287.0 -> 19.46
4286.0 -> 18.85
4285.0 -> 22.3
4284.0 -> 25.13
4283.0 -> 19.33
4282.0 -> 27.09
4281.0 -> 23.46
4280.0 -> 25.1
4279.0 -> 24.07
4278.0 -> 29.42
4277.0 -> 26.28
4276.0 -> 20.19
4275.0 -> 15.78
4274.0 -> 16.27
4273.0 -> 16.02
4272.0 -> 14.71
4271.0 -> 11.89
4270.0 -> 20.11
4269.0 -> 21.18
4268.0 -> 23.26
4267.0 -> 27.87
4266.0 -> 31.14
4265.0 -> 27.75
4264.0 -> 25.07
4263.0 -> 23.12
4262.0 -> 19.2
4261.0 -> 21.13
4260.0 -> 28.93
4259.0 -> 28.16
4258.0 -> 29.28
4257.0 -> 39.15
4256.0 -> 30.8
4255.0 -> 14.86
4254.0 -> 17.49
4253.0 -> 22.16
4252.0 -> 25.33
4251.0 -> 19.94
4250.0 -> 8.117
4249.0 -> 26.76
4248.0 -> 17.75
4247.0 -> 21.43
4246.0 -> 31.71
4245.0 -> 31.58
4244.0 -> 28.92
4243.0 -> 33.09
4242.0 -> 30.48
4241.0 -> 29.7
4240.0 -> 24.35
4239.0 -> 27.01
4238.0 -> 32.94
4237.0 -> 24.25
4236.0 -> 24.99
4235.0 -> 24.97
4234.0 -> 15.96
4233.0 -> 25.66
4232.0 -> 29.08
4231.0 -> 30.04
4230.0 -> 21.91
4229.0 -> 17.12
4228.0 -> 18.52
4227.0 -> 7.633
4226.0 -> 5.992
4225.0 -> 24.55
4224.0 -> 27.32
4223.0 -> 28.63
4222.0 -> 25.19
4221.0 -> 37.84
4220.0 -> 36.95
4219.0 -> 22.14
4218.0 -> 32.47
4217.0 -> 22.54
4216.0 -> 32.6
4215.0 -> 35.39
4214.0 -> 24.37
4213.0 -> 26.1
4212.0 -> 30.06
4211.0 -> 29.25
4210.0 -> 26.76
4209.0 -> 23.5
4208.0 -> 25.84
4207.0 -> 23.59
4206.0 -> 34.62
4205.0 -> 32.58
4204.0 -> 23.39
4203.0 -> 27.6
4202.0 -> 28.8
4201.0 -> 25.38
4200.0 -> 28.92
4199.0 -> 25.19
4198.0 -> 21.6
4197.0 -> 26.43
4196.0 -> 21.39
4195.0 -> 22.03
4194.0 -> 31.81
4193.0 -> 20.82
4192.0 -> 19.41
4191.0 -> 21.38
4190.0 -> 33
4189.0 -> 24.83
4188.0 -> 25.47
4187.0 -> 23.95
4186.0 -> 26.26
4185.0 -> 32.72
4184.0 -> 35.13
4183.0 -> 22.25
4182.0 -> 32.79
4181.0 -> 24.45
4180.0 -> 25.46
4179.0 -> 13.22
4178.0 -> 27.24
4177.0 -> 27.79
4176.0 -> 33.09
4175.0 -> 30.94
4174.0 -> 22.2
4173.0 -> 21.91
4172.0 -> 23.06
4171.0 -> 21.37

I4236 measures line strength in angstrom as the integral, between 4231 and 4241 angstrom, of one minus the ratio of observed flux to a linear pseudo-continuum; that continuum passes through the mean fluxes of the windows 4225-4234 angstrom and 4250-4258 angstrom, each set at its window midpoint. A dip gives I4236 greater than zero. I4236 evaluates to -2.6 angstrom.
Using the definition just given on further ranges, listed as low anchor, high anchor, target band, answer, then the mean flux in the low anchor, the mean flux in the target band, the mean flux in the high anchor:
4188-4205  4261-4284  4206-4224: -2.9 angstrom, 25.4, 28.6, 22.2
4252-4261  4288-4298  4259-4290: 2.9 angstrom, 26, 22.2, 22.9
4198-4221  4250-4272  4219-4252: 1.5 angstrom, 28.2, 24.7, 23.6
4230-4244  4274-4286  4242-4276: 2.2 angstrom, 27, 23.4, 23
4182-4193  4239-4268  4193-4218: -0.8 angstrom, 26.5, 27.1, 25.5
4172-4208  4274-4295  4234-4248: -1.9 angstrom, 26.2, 27.3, 22.3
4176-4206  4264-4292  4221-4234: 1.1 angstrom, 26.2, 22.2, 21.8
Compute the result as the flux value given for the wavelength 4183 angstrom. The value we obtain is 22.25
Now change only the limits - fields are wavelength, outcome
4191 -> 21.38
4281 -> 23.46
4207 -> 23.59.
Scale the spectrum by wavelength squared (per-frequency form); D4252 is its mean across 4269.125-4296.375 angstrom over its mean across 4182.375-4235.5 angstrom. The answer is 0.86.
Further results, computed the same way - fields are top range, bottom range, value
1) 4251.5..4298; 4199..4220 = 0.85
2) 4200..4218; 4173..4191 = 1.06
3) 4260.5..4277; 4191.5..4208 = 0.84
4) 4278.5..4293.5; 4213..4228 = 0.91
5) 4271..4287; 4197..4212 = 0.81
